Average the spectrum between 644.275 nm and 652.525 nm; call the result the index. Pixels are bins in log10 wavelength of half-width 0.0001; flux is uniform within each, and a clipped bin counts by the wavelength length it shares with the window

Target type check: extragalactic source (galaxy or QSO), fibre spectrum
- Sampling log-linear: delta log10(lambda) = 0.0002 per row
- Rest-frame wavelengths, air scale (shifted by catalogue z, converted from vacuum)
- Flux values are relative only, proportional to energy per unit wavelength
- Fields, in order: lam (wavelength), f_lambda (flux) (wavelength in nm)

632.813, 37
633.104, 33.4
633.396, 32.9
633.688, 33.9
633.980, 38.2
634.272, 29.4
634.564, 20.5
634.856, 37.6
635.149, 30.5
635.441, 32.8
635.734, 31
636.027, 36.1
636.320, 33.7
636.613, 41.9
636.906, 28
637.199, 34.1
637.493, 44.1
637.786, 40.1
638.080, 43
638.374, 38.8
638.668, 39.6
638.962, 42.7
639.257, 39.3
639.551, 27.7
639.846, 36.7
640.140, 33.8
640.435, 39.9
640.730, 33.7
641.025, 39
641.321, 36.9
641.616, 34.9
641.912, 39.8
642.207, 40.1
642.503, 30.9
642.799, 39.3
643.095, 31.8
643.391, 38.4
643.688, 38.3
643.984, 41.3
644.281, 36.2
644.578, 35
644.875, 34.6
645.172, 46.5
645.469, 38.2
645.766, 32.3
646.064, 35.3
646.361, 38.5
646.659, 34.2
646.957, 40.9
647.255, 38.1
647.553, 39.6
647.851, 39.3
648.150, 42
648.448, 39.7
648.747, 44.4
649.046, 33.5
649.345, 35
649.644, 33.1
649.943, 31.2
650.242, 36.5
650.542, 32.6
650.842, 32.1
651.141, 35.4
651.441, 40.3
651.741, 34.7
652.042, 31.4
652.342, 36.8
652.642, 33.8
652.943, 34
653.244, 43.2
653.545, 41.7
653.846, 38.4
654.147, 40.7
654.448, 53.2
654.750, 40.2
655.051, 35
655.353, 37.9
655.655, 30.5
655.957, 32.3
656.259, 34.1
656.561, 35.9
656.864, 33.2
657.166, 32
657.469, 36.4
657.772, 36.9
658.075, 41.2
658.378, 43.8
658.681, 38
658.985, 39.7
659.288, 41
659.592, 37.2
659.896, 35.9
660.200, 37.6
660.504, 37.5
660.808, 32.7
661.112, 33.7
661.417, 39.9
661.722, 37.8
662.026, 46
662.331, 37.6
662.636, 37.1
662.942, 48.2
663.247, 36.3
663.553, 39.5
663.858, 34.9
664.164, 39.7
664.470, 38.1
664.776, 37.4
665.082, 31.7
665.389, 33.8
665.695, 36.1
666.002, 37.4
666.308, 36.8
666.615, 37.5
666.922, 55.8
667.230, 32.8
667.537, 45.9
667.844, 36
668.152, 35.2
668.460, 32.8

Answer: 36.7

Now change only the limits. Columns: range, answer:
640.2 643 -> 37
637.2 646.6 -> 37.5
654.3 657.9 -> 36.4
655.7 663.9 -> 37.6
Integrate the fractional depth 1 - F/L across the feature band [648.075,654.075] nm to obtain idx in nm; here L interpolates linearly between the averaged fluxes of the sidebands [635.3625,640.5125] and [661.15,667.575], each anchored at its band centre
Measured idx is 0.22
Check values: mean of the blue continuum 36.9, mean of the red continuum 38.8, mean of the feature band 36.5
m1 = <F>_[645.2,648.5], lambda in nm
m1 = 38.3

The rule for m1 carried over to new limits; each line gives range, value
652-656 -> 38.1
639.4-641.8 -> 35.4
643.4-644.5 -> 38.3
